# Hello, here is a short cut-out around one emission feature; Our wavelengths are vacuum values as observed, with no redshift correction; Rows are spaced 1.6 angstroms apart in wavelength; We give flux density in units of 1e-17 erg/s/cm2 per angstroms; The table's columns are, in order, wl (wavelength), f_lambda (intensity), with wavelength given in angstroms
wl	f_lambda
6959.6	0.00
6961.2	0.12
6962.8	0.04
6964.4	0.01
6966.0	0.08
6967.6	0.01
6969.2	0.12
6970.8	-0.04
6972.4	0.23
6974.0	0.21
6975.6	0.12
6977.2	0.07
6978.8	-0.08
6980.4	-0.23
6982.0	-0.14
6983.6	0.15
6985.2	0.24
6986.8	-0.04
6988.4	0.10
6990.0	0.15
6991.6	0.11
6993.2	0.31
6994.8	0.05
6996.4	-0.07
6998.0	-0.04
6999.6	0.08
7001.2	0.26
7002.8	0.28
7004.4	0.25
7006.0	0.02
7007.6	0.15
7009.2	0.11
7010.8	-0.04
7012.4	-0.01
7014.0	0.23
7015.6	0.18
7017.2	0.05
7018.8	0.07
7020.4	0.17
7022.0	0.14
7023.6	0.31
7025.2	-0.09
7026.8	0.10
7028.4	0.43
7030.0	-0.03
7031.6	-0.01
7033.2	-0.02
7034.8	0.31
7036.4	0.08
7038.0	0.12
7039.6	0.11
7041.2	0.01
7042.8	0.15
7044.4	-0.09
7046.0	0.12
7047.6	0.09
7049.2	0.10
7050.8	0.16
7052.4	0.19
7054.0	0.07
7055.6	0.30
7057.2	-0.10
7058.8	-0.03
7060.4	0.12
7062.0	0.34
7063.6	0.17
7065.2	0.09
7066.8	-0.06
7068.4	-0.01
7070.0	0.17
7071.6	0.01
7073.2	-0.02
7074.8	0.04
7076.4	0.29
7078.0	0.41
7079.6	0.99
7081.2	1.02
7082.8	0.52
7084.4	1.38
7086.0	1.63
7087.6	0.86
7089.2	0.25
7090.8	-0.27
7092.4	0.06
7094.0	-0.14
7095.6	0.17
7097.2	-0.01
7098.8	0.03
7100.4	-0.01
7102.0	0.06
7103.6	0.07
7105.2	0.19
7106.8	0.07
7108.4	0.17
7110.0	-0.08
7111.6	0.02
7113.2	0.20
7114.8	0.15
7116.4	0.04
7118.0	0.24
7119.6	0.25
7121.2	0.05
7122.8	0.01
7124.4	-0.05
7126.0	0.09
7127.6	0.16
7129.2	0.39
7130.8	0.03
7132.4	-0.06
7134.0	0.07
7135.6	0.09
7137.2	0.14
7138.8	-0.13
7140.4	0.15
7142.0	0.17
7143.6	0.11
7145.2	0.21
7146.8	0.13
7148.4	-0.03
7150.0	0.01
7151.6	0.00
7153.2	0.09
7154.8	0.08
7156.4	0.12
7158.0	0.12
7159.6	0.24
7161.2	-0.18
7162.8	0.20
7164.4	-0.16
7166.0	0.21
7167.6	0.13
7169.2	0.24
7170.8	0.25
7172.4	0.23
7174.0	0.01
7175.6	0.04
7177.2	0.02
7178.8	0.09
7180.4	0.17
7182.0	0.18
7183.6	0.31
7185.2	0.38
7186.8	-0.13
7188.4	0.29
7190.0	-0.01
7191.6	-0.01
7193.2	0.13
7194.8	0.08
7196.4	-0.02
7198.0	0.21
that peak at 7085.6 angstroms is [O II] 3727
